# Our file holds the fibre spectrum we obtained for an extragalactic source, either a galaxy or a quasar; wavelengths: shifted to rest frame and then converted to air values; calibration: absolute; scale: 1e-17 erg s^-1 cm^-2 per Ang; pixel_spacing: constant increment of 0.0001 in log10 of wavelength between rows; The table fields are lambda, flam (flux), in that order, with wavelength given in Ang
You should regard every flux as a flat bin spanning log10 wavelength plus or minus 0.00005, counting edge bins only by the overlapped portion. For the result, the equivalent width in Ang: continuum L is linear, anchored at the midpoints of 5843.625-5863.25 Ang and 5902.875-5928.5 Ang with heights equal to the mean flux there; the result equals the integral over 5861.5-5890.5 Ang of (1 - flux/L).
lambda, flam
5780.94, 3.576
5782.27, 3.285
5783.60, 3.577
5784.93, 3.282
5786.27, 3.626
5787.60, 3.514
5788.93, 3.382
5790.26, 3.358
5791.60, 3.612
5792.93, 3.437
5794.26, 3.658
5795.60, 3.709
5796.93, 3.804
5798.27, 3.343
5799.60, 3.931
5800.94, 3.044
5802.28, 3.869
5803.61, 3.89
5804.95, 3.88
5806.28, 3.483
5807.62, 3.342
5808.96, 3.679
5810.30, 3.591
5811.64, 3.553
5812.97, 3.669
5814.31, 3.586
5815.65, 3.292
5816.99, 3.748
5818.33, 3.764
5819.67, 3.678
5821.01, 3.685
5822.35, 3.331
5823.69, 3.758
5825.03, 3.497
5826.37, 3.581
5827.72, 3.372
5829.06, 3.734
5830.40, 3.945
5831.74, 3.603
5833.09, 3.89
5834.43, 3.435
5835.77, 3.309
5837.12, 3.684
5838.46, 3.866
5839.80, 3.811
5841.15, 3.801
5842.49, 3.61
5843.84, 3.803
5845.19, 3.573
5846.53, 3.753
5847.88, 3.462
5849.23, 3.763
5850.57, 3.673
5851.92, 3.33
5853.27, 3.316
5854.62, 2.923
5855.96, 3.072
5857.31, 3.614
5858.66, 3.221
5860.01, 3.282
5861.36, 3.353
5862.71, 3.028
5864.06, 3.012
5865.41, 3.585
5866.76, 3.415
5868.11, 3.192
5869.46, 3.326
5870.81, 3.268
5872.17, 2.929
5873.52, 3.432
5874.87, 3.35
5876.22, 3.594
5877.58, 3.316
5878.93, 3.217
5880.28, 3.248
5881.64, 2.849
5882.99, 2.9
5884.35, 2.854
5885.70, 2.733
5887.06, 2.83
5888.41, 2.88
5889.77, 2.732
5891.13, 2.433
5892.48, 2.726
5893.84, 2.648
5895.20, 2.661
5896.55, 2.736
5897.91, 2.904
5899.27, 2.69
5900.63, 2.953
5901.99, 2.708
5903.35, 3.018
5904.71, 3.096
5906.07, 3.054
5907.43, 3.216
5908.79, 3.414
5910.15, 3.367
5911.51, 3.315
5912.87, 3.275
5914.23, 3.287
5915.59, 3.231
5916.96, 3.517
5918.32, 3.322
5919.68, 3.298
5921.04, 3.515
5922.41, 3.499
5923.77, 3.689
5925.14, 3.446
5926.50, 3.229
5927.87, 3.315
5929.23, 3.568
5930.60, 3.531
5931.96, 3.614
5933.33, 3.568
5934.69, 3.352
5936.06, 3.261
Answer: 2.1 Ang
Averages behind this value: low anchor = 3.4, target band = 3.13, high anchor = 3.32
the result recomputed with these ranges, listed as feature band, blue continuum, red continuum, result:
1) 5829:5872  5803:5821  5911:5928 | 0.76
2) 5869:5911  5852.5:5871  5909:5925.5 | 4.11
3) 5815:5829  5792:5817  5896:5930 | -0.14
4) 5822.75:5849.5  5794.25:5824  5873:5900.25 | -2.21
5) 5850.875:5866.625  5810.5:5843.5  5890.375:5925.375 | 0.76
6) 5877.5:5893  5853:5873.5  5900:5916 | 1.57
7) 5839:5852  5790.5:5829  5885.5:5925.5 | -1.04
